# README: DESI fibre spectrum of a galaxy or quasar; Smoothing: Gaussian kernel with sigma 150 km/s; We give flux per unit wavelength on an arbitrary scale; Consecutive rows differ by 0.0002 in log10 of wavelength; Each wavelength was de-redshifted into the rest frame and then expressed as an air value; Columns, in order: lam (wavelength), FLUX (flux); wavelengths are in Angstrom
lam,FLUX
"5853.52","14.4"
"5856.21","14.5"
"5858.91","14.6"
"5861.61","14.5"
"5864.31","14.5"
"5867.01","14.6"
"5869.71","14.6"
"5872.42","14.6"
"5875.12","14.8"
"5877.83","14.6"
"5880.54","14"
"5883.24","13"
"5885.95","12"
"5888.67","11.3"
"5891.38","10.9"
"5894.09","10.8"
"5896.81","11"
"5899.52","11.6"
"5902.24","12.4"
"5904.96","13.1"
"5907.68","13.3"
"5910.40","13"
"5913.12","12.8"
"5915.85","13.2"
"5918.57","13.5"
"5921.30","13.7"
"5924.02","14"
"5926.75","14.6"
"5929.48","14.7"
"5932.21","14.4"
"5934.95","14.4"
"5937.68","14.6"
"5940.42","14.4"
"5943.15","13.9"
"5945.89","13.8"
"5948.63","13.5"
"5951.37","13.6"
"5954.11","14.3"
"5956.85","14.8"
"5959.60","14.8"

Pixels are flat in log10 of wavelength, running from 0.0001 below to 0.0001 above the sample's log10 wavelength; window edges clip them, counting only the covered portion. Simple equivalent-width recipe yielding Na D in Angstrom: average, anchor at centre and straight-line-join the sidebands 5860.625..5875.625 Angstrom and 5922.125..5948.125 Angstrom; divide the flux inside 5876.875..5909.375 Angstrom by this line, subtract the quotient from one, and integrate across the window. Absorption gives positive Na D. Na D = 4.9 Angstrom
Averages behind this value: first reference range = 14.6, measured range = 12.3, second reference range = 14.3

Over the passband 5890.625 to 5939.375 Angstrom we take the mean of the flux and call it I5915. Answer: 13.1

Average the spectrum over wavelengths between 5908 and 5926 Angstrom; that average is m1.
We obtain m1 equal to 13.4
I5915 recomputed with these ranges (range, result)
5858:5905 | 13.1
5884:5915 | 12.1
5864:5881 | 14.6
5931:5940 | 14.4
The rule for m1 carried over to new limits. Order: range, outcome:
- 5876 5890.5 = 13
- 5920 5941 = 14.3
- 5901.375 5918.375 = 13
